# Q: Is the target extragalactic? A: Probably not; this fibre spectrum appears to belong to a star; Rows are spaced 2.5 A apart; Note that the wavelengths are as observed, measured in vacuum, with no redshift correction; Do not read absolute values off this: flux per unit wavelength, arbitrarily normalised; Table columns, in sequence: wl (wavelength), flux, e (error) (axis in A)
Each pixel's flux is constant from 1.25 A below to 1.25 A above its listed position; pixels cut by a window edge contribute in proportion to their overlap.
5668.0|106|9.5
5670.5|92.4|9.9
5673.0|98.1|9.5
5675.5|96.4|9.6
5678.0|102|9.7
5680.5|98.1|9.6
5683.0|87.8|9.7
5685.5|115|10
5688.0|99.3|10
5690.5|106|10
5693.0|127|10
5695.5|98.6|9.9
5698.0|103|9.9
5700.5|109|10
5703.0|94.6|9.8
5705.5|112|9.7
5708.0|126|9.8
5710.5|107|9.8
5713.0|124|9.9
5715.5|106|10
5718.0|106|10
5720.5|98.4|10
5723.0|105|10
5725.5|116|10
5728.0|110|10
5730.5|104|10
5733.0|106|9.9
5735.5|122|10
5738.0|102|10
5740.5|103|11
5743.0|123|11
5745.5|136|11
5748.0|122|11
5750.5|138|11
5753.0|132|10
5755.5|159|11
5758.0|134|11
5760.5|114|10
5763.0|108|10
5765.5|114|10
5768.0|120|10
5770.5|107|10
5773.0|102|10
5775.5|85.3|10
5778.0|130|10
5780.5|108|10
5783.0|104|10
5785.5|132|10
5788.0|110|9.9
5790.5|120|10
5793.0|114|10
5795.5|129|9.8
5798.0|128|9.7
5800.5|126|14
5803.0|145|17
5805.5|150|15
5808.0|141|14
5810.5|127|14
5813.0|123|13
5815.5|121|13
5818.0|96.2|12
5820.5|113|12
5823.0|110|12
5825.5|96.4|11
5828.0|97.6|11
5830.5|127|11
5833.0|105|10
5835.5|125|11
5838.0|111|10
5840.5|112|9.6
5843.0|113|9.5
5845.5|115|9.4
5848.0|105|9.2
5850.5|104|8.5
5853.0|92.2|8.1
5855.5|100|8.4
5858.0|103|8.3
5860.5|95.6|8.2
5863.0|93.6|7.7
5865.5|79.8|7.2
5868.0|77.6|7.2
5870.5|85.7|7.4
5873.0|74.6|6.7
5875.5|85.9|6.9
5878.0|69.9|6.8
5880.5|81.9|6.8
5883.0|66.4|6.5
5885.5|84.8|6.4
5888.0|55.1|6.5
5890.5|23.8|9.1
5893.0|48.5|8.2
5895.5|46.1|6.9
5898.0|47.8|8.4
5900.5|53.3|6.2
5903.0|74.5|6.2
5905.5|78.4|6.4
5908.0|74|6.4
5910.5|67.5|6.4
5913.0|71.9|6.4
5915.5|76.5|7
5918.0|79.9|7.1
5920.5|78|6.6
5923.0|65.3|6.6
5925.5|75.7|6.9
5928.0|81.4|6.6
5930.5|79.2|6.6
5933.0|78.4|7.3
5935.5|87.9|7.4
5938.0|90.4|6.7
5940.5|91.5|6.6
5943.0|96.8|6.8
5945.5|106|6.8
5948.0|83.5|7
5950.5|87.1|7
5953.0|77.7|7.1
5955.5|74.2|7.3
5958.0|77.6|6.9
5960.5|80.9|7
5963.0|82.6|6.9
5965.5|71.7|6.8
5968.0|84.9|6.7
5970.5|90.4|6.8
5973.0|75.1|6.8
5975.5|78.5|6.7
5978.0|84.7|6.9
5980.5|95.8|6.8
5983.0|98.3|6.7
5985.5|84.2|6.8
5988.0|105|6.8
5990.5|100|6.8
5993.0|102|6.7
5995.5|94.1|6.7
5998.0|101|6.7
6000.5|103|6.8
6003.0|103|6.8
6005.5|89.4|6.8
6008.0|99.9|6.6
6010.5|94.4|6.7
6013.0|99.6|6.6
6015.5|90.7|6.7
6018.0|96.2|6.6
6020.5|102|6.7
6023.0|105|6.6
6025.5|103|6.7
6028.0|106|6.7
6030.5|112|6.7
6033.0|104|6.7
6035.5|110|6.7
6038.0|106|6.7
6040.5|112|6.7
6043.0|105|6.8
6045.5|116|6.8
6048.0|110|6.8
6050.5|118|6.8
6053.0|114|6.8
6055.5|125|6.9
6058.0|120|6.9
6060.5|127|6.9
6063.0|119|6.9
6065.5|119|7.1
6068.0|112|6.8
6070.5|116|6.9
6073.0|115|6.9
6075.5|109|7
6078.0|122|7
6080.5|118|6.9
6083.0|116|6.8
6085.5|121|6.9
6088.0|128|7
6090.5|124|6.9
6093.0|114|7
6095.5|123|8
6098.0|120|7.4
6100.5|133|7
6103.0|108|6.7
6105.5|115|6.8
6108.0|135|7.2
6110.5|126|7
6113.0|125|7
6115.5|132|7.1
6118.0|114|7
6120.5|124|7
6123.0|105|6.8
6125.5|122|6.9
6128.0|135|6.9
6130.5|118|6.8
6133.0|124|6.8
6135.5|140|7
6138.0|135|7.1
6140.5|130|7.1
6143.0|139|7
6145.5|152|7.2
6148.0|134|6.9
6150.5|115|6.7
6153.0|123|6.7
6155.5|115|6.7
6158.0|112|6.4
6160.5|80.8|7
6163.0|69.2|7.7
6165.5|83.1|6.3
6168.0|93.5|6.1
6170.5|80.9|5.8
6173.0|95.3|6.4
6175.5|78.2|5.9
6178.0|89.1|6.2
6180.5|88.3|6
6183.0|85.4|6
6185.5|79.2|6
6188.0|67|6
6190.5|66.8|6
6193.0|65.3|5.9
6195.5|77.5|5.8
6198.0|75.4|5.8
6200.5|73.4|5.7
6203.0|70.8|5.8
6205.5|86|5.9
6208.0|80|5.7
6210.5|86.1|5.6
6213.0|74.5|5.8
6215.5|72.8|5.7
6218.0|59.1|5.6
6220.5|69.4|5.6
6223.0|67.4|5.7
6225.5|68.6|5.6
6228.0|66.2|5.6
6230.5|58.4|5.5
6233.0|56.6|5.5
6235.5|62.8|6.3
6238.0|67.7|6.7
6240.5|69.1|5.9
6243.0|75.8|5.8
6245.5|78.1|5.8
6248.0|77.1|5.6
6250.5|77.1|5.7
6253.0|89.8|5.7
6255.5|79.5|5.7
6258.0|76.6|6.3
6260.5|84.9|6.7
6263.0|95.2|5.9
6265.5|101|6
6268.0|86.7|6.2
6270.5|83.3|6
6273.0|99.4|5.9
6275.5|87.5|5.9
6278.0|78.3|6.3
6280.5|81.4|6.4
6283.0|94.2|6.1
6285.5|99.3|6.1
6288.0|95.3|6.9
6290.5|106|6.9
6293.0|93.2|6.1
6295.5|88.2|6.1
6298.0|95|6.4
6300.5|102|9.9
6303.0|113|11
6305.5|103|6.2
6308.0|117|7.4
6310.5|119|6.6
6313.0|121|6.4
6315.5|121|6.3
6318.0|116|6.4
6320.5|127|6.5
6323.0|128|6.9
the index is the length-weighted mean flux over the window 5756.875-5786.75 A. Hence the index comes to 113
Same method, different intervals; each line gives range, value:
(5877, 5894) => 61.6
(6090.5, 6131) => 122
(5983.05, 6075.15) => 107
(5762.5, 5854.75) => 115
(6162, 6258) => 75.3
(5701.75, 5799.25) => 116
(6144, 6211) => 89.9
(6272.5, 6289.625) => 90.7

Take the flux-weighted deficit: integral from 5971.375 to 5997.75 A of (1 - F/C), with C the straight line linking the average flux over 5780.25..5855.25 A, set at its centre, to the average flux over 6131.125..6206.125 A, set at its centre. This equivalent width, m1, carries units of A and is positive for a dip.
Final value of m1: 3.8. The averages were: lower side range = 117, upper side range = 97.7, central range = 92.1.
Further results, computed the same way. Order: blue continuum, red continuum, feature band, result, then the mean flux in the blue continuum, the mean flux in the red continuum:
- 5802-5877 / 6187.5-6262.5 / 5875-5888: 3.6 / 107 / 72.9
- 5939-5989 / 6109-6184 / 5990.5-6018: -1.7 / 86.3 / 112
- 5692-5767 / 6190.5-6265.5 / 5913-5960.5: 7.7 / 115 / 74.2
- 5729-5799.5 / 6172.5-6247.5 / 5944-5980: 5.7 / 118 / 73.5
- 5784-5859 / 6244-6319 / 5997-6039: 2.3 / 116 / 95.2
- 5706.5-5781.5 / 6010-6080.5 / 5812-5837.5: 0.7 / 116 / 111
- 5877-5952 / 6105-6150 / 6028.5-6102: -3.1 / 73.4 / 128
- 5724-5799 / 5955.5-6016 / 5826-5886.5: 5.9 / 118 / 90.8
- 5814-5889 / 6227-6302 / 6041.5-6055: -3.4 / 96.8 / 83.7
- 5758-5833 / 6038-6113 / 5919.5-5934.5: 5.3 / 117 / 119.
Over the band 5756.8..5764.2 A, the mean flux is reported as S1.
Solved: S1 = 119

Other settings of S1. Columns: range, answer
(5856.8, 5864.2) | 97.4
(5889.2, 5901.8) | 44.1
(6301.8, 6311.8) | 113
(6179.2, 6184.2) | 86.9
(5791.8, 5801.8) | 124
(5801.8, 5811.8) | 141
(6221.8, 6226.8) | 68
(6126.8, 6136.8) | 129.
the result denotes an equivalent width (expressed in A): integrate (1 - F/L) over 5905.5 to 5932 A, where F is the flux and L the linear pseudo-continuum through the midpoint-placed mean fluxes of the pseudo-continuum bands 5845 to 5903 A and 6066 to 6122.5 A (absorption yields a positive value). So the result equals 3.3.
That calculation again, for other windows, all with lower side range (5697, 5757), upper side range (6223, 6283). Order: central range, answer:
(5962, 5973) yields 1.9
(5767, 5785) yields 0.5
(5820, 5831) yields 0.1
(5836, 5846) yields -0.6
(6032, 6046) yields -2.3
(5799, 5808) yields -2.5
